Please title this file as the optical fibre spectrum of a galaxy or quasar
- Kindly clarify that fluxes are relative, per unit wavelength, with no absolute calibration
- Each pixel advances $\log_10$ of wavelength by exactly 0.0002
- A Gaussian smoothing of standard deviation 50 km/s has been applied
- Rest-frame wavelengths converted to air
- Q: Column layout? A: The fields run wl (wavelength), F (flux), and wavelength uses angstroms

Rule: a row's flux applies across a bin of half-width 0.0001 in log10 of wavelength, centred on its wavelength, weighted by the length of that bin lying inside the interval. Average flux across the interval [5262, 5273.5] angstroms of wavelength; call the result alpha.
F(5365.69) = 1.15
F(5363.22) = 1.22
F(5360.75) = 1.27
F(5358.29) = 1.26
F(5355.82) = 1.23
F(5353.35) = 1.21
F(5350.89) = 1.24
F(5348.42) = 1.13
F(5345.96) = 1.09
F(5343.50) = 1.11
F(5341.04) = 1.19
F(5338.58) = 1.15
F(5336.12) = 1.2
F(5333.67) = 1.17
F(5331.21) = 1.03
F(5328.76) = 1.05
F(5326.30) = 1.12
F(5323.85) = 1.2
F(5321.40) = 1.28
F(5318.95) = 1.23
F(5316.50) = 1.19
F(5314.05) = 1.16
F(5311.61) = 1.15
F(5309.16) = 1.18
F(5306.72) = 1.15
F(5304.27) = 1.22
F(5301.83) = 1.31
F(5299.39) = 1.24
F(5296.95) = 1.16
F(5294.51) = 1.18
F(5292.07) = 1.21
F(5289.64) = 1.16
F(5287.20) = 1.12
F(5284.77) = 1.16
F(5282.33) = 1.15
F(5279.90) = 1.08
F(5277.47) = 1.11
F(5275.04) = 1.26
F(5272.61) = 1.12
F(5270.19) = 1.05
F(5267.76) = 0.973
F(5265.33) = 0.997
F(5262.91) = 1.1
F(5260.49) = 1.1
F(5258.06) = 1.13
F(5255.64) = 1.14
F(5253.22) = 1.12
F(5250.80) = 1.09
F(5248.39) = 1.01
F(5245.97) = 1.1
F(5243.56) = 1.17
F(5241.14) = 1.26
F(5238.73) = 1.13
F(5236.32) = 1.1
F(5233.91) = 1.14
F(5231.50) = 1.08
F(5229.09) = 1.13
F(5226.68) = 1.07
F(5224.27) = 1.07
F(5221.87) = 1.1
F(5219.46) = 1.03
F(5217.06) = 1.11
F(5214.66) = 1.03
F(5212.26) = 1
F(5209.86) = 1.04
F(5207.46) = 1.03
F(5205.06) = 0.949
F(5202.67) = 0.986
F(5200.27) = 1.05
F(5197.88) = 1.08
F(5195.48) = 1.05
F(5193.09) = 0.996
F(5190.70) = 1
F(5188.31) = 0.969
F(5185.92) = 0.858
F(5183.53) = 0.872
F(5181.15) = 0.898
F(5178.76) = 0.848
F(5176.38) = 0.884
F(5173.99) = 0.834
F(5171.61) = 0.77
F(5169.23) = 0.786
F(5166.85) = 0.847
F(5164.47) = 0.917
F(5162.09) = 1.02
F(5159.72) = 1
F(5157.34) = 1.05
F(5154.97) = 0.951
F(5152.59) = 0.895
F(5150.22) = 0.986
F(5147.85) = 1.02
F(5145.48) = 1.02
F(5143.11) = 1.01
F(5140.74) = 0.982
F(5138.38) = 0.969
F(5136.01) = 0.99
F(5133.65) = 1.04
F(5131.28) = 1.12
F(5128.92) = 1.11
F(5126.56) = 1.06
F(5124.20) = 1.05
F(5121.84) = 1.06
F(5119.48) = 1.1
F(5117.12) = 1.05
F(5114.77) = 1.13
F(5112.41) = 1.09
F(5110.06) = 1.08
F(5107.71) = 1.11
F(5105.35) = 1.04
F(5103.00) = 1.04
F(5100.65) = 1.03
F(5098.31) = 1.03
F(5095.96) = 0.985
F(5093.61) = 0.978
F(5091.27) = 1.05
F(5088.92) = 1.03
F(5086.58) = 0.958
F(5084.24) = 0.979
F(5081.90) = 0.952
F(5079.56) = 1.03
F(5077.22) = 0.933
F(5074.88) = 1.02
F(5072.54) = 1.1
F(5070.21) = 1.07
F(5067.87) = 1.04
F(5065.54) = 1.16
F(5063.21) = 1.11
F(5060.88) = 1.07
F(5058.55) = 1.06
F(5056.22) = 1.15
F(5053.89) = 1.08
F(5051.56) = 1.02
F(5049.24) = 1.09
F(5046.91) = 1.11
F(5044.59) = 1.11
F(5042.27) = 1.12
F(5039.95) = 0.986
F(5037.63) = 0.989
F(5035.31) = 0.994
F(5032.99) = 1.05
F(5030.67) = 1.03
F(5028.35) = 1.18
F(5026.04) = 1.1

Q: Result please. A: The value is 1.04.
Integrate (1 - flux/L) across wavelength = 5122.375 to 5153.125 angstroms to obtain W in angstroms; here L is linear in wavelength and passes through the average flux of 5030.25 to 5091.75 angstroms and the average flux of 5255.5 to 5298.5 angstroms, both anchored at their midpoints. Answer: 1.5 angstroms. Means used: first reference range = 1.05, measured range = 1.02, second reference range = 1.12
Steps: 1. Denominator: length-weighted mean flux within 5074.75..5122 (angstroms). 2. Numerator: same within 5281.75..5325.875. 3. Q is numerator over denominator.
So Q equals 1.15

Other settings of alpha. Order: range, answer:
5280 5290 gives 1.14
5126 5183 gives 0.956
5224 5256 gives 1.12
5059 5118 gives 1.04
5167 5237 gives 0.989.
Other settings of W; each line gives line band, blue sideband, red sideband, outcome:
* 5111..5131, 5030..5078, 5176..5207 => -1.4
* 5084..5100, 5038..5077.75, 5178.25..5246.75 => 0.9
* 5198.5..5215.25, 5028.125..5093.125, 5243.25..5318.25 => 1.4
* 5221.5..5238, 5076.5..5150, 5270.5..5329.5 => 0.3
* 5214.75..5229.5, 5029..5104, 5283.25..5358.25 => 0.6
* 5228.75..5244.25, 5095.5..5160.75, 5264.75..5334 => -0.5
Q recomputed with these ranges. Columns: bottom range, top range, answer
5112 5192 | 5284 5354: 1.20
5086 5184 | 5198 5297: 1.10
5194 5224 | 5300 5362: 1.14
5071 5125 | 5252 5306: 1.10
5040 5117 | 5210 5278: 1.04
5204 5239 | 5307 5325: 1.12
